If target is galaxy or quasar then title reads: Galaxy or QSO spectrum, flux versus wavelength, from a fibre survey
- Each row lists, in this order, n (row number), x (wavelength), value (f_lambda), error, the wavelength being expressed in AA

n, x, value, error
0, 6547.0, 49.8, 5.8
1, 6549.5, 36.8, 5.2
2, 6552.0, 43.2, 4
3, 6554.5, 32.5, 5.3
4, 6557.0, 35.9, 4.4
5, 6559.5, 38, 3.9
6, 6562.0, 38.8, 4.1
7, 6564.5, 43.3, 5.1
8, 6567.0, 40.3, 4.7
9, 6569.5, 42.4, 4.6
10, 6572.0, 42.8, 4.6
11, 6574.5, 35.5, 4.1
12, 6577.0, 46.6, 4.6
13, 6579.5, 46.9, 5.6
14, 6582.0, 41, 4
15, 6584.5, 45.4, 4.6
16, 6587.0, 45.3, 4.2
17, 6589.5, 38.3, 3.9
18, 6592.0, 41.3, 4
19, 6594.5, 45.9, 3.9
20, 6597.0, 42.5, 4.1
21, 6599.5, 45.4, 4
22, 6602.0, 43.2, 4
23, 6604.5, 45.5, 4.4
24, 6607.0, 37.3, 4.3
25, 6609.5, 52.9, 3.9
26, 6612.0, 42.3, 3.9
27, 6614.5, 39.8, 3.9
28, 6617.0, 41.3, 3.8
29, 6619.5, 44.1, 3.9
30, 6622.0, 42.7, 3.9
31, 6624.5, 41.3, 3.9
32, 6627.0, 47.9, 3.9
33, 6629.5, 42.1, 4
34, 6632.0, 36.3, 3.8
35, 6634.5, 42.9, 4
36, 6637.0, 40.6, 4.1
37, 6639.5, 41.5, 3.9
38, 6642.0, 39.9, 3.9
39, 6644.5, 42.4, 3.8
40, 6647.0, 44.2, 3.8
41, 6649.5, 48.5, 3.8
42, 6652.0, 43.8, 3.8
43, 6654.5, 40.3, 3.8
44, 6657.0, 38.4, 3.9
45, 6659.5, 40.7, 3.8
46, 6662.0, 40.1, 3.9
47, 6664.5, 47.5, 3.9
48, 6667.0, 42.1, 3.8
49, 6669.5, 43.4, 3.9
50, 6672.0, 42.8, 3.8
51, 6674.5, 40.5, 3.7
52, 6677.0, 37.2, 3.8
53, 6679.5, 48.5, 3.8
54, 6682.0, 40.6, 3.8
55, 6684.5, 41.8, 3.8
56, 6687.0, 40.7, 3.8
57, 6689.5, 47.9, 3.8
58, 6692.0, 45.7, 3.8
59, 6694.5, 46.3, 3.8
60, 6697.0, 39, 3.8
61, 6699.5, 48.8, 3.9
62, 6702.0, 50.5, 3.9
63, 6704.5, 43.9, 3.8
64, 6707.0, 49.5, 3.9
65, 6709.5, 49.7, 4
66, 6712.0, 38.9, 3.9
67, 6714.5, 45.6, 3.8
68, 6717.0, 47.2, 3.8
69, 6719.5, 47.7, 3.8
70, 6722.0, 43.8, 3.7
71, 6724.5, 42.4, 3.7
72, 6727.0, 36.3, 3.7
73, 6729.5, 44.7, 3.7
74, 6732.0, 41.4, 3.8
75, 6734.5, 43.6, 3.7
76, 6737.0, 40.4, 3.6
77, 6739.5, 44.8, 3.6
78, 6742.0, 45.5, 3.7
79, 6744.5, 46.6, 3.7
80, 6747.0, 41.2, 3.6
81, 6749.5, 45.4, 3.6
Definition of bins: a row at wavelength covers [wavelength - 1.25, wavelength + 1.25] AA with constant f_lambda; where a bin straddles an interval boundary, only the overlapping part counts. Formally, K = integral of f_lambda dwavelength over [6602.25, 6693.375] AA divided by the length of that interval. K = 42.7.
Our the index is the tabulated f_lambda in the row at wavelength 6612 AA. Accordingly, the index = 42.3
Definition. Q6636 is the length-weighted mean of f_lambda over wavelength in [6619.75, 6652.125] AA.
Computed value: 42.6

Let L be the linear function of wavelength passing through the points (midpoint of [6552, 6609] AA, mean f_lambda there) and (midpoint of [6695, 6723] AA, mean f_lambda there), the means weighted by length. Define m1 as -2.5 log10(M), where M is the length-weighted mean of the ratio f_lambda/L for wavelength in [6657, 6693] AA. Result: 0.05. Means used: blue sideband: 41.7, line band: 42.6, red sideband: 45.9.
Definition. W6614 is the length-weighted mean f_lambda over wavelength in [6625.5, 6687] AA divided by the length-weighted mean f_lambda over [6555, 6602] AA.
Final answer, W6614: 1.01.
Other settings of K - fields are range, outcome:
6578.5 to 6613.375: 43.8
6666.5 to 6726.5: 44.3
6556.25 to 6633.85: 42.4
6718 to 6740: 42.8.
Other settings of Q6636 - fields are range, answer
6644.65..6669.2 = 42.8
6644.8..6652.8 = 45.2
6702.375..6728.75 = 44.7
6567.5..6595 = 42.7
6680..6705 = 44.7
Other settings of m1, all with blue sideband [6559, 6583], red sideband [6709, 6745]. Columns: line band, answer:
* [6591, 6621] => -0.034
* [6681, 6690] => 0.020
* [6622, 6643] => 0.022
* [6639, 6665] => 0.010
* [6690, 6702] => -0.058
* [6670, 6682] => 0.023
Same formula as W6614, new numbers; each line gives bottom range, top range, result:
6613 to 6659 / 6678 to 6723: 1.08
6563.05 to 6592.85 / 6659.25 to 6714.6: 1.04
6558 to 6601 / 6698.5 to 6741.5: 1.06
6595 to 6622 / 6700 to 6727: 1.05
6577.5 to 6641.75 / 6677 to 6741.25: 1.03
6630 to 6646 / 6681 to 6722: 1.11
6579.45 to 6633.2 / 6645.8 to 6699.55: 1.00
